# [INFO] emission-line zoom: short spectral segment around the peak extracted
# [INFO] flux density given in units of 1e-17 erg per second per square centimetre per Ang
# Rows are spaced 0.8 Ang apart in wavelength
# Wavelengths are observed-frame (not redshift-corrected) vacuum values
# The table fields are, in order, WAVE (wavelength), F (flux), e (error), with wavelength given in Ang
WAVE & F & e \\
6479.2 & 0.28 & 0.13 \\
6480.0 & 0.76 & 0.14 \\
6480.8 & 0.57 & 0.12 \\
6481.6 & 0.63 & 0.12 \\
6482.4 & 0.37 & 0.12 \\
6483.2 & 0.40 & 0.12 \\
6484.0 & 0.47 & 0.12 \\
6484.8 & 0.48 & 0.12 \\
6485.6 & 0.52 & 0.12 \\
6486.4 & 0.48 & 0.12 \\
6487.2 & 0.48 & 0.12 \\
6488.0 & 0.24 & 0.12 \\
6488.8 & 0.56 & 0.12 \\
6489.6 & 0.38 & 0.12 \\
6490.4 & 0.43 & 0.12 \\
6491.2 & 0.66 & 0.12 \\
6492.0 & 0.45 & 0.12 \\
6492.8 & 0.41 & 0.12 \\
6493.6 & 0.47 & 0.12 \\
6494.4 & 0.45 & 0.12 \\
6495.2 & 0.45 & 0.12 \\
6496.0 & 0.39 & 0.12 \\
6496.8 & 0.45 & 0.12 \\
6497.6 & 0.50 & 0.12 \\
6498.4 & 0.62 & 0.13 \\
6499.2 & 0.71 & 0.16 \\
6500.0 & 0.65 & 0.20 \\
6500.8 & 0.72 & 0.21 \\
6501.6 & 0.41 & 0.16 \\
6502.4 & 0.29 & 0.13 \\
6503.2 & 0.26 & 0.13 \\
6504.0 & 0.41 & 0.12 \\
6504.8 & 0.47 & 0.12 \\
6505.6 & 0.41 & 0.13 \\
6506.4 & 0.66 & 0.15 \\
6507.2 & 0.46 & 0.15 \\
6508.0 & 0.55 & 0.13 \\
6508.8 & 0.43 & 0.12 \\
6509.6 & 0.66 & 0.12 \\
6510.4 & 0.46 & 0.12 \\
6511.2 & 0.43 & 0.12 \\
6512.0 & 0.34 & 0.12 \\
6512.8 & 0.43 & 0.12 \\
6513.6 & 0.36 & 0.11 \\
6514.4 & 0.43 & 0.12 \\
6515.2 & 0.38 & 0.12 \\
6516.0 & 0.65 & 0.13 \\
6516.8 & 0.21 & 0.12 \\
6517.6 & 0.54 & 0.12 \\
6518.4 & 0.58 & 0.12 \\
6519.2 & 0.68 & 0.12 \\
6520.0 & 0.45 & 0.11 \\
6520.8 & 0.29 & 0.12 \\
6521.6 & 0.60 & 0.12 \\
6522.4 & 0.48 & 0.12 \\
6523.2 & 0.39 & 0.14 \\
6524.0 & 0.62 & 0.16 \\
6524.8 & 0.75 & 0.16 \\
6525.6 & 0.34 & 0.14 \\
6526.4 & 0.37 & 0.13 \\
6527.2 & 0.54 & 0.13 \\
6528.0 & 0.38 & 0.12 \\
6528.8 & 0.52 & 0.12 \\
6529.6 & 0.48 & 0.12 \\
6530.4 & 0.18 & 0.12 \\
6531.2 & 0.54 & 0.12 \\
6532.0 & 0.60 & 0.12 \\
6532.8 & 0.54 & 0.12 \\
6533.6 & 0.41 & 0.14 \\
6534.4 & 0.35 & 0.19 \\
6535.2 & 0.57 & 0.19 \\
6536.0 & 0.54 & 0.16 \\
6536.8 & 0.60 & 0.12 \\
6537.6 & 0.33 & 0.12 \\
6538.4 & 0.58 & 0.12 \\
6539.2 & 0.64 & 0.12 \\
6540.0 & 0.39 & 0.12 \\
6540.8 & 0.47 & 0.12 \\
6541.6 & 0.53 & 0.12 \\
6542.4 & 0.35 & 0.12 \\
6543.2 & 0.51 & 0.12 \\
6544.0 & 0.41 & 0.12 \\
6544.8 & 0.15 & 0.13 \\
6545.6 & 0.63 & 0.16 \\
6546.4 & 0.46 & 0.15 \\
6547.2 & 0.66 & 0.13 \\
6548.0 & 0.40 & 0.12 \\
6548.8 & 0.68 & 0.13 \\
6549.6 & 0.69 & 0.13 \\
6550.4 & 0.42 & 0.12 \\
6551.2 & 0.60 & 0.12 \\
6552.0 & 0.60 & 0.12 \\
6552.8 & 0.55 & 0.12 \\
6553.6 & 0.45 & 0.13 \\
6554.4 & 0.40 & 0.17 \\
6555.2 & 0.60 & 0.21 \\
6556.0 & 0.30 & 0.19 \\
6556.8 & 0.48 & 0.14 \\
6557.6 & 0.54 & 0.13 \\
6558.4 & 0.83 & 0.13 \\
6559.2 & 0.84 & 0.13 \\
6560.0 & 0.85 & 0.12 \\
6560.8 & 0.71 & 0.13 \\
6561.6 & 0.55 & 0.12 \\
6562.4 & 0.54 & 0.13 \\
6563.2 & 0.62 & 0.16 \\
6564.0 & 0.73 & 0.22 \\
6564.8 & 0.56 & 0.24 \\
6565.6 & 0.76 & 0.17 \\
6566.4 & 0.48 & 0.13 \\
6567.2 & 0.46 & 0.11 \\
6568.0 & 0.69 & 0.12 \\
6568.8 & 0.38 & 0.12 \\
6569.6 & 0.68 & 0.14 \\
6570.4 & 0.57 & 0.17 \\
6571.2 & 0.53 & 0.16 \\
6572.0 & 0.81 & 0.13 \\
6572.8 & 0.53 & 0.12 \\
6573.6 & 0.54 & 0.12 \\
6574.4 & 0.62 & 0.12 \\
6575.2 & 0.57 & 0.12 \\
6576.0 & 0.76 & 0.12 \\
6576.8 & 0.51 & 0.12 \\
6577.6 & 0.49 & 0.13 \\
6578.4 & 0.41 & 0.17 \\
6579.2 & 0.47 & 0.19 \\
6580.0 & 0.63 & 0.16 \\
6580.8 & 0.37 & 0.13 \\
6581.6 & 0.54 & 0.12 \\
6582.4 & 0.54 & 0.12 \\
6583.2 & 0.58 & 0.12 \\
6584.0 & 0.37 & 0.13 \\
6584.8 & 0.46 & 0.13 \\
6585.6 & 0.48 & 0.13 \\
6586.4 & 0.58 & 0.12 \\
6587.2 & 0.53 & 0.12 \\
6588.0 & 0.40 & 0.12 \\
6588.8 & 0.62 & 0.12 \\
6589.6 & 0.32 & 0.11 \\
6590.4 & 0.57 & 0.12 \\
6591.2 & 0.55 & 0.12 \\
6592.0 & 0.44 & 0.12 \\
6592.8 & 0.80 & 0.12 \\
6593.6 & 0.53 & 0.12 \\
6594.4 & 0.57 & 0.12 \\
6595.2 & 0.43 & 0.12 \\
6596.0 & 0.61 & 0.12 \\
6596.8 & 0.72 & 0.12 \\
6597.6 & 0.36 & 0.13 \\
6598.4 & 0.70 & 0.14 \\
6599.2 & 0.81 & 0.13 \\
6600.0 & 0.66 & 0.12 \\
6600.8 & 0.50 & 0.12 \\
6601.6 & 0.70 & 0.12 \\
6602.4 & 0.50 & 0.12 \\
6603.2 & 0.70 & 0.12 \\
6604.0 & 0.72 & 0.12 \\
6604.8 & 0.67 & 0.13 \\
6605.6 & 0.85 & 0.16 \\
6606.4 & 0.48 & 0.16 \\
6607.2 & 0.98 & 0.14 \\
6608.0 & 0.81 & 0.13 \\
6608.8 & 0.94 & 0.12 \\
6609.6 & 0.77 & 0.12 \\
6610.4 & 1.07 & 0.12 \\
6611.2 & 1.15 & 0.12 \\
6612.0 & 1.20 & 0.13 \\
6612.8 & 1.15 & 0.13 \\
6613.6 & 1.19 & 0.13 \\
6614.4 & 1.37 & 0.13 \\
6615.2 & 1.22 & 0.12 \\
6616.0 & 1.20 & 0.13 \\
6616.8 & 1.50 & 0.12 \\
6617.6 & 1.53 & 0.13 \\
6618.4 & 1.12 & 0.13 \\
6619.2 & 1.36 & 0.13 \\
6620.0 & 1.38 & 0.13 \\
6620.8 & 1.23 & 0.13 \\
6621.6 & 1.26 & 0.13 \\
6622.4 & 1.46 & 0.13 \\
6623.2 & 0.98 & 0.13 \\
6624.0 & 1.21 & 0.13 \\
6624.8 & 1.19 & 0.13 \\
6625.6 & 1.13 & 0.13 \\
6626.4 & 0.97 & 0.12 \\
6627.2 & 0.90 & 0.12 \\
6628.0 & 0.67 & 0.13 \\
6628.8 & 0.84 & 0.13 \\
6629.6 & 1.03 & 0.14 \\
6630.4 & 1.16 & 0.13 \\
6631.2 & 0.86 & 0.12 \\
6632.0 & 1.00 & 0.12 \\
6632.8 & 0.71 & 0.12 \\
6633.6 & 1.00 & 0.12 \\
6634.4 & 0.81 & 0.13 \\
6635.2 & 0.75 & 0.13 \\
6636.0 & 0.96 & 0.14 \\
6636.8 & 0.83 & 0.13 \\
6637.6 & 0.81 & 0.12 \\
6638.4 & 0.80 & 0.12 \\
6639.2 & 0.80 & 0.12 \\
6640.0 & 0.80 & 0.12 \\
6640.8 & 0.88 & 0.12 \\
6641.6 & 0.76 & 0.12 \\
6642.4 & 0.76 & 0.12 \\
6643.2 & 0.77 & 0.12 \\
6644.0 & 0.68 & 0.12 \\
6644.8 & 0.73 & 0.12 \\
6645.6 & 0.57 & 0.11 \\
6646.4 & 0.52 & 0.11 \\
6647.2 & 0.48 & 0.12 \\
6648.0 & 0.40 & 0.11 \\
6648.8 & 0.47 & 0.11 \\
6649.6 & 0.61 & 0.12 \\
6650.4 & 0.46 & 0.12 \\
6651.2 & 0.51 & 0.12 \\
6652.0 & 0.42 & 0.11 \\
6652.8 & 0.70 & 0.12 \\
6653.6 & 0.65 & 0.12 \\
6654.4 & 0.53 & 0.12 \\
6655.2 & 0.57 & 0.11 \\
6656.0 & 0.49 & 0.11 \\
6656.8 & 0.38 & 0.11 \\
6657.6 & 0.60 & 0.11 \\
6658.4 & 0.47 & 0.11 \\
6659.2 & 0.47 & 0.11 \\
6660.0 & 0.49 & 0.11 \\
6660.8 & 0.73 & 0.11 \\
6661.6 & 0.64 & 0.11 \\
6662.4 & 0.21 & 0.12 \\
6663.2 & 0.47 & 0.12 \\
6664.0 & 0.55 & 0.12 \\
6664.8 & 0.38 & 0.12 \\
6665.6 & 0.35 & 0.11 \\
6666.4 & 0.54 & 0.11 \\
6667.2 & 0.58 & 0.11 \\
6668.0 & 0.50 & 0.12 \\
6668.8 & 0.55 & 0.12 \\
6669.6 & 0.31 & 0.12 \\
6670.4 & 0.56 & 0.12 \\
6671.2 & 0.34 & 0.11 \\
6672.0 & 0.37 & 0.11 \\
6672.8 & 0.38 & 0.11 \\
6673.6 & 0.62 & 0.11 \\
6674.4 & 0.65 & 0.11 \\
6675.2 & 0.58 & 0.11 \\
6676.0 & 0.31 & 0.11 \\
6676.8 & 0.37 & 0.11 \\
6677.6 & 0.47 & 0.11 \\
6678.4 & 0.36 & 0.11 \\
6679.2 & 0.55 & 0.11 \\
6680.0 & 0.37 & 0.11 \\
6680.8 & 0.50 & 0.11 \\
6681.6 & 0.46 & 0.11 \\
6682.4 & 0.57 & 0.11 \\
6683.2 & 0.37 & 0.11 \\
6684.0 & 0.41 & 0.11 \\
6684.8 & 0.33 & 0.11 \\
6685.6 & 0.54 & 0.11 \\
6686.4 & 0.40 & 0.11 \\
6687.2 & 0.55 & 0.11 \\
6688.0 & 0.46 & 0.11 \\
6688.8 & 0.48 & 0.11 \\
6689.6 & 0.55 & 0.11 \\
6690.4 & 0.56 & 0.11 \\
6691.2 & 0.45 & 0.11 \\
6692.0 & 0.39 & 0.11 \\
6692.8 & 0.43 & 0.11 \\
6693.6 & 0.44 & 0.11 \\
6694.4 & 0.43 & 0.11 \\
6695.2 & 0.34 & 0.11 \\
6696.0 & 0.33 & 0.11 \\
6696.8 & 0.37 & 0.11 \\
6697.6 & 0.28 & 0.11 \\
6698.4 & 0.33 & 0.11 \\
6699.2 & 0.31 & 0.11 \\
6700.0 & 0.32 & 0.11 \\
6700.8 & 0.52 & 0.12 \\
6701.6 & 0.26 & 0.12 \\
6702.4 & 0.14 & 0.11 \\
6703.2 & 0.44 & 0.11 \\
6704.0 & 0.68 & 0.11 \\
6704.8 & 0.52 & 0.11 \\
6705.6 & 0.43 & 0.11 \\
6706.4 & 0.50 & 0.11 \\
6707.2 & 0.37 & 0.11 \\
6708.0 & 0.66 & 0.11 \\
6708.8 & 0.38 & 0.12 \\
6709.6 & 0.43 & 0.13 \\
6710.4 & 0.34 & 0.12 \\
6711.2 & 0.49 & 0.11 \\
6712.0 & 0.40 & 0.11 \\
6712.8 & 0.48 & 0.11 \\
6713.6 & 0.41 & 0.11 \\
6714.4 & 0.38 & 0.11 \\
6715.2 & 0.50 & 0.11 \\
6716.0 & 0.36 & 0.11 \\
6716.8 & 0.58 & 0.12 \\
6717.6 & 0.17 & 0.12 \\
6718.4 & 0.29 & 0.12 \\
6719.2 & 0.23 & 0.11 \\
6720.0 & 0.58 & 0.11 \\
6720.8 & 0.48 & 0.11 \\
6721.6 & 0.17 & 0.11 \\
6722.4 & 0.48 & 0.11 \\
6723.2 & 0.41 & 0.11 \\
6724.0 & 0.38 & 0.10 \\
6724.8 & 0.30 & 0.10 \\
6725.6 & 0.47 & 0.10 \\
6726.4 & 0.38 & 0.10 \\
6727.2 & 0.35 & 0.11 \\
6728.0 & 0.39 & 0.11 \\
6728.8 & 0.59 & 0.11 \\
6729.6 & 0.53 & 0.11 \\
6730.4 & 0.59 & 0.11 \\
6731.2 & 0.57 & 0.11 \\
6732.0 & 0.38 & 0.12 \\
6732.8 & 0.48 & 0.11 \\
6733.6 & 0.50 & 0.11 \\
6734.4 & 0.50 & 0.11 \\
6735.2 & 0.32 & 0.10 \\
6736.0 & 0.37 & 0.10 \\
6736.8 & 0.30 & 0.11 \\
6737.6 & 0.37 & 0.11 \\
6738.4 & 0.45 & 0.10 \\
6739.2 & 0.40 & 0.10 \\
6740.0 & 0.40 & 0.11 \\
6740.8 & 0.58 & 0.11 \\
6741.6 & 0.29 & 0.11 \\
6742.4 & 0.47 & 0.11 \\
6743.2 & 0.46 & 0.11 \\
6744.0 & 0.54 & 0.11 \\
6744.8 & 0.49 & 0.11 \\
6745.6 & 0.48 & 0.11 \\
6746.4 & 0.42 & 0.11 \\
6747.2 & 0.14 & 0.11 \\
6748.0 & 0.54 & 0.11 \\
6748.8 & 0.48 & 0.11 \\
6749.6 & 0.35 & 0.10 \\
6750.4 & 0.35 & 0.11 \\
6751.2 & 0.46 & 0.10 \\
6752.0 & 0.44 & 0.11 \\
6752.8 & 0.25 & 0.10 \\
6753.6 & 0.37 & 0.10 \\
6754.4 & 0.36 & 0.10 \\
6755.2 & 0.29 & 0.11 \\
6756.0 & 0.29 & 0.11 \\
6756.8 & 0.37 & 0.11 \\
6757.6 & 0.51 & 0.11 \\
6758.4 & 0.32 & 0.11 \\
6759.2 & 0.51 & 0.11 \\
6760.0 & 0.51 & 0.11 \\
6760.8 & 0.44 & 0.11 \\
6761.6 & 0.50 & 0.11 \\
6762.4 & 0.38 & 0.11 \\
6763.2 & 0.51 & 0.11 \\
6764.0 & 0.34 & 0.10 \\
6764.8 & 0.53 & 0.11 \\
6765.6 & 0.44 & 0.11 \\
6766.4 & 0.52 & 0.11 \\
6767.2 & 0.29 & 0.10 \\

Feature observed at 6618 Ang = C III] 1909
